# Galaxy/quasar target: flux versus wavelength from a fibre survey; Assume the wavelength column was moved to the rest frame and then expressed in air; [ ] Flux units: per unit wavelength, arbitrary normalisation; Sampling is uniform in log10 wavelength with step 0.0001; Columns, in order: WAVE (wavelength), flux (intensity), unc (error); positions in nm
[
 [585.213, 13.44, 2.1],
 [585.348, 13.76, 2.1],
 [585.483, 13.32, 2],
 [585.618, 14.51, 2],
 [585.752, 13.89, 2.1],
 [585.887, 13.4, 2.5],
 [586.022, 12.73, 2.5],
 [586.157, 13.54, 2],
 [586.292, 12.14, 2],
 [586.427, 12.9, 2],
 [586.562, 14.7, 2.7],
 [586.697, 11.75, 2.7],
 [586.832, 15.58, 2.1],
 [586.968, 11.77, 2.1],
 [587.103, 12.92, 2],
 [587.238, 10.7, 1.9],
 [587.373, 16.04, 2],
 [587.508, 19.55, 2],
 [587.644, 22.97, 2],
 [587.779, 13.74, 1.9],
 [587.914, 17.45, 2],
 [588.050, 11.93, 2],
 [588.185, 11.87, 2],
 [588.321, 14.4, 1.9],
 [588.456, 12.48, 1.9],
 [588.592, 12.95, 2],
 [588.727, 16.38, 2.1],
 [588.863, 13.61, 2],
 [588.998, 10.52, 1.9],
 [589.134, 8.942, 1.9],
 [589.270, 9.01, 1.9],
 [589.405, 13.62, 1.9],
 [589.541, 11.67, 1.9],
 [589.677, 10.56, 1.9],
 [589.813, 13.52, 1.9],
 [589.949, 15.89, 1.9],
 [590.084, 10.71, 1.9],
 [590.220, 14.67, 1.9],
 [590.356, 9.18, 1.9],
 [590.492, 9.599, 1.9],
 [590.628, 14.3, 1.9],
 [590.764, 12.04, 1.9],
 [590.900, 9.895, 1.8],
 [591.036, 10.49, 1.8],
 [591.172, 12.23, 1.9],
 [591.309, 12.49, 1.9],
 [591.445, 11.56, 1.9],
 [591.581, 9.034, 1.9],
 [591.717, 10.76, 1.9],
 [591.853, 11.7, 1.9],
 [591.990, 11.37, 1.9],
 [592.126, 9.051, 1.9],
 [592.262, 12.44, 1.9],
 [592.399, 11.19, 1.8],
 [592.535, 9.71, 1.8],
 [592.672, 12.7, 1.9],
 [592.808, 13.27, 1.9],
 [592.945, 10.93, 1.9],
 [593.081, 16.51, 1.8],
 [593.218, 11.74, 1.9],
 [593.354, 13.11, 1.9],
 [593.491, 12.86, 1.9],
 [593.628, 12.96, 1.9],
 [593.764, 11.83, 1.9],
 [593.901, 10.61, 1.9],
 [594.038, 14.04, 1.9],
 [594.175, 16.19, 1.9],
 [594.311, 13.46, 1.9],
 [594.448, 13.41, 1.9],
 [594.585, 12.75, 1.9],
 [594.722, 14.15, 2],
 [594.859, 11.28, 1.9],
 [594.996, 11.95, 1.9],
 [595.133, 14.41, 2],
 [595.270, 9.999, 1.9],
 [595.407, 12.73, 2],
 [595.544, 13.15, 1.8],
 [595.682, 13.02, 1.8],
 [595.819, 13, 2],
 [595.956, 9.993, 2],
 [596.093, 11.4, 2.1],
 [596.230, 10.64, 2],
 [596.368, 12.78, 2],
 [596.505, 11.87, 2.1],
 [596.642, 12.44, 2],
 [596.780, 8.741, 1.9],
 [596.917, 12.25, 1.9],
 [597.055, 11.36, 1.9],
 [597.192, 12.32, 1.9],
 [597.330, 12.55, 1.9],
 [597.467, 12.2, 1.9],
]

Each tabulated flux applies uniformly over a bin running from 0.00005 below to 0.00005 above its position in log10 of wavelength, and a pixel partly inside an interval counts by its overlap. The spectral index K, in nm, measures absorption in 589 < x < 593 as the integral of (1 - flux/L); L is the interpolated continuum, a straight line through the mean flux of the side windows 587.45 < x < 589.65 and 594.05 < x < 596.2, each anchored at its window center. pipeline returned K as 0.57 nm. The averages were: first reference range 13.7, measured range 11.5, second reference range 12.7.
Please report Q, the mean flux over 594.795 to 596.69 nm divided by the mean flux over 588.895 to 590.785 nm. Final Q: 1.02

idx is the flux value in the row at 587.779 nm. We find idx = 13.74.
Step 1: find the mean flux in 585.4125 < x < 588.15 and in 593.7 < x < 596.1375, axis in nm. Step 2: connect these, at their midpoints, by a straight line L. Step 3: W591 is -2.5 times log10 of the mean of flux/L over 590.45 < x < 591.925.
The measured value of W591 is 0.18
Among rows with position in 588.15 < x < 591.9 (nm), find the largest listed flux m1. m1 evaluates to 16.38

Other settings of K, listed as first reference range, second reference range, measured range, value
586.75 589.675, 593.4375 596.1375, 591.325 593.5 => 0.21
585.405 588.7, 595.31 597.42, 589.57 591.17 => 0.17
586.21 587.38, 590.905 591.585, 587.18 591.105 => -0.30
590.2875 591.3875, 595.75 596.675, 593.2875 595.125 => -0.23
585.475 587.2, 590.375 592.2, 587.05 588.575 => -0.27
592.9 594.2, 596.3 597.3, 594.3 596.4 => -0.01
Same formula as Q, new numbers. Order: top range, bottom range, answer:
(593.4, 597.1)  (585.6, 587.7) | 0.87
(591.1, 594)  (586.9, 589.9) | 0.88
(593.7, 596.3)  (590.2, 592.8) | 1.11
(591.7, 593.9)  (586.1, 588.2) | 0.83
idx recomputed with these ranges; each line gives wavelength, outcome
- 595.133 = 14.41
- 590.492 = 9.599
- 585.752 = 13.89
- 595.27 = 9.999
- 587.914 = 17.45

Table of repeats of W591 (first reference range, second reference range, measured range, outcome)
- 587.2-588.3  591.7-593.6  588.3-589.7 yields 0.21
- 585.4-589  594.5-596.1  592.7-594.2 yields -0.02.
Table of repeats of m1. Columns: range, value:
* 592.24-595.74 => 16.51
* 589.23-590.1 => 15.89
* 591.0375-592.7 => 12.7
